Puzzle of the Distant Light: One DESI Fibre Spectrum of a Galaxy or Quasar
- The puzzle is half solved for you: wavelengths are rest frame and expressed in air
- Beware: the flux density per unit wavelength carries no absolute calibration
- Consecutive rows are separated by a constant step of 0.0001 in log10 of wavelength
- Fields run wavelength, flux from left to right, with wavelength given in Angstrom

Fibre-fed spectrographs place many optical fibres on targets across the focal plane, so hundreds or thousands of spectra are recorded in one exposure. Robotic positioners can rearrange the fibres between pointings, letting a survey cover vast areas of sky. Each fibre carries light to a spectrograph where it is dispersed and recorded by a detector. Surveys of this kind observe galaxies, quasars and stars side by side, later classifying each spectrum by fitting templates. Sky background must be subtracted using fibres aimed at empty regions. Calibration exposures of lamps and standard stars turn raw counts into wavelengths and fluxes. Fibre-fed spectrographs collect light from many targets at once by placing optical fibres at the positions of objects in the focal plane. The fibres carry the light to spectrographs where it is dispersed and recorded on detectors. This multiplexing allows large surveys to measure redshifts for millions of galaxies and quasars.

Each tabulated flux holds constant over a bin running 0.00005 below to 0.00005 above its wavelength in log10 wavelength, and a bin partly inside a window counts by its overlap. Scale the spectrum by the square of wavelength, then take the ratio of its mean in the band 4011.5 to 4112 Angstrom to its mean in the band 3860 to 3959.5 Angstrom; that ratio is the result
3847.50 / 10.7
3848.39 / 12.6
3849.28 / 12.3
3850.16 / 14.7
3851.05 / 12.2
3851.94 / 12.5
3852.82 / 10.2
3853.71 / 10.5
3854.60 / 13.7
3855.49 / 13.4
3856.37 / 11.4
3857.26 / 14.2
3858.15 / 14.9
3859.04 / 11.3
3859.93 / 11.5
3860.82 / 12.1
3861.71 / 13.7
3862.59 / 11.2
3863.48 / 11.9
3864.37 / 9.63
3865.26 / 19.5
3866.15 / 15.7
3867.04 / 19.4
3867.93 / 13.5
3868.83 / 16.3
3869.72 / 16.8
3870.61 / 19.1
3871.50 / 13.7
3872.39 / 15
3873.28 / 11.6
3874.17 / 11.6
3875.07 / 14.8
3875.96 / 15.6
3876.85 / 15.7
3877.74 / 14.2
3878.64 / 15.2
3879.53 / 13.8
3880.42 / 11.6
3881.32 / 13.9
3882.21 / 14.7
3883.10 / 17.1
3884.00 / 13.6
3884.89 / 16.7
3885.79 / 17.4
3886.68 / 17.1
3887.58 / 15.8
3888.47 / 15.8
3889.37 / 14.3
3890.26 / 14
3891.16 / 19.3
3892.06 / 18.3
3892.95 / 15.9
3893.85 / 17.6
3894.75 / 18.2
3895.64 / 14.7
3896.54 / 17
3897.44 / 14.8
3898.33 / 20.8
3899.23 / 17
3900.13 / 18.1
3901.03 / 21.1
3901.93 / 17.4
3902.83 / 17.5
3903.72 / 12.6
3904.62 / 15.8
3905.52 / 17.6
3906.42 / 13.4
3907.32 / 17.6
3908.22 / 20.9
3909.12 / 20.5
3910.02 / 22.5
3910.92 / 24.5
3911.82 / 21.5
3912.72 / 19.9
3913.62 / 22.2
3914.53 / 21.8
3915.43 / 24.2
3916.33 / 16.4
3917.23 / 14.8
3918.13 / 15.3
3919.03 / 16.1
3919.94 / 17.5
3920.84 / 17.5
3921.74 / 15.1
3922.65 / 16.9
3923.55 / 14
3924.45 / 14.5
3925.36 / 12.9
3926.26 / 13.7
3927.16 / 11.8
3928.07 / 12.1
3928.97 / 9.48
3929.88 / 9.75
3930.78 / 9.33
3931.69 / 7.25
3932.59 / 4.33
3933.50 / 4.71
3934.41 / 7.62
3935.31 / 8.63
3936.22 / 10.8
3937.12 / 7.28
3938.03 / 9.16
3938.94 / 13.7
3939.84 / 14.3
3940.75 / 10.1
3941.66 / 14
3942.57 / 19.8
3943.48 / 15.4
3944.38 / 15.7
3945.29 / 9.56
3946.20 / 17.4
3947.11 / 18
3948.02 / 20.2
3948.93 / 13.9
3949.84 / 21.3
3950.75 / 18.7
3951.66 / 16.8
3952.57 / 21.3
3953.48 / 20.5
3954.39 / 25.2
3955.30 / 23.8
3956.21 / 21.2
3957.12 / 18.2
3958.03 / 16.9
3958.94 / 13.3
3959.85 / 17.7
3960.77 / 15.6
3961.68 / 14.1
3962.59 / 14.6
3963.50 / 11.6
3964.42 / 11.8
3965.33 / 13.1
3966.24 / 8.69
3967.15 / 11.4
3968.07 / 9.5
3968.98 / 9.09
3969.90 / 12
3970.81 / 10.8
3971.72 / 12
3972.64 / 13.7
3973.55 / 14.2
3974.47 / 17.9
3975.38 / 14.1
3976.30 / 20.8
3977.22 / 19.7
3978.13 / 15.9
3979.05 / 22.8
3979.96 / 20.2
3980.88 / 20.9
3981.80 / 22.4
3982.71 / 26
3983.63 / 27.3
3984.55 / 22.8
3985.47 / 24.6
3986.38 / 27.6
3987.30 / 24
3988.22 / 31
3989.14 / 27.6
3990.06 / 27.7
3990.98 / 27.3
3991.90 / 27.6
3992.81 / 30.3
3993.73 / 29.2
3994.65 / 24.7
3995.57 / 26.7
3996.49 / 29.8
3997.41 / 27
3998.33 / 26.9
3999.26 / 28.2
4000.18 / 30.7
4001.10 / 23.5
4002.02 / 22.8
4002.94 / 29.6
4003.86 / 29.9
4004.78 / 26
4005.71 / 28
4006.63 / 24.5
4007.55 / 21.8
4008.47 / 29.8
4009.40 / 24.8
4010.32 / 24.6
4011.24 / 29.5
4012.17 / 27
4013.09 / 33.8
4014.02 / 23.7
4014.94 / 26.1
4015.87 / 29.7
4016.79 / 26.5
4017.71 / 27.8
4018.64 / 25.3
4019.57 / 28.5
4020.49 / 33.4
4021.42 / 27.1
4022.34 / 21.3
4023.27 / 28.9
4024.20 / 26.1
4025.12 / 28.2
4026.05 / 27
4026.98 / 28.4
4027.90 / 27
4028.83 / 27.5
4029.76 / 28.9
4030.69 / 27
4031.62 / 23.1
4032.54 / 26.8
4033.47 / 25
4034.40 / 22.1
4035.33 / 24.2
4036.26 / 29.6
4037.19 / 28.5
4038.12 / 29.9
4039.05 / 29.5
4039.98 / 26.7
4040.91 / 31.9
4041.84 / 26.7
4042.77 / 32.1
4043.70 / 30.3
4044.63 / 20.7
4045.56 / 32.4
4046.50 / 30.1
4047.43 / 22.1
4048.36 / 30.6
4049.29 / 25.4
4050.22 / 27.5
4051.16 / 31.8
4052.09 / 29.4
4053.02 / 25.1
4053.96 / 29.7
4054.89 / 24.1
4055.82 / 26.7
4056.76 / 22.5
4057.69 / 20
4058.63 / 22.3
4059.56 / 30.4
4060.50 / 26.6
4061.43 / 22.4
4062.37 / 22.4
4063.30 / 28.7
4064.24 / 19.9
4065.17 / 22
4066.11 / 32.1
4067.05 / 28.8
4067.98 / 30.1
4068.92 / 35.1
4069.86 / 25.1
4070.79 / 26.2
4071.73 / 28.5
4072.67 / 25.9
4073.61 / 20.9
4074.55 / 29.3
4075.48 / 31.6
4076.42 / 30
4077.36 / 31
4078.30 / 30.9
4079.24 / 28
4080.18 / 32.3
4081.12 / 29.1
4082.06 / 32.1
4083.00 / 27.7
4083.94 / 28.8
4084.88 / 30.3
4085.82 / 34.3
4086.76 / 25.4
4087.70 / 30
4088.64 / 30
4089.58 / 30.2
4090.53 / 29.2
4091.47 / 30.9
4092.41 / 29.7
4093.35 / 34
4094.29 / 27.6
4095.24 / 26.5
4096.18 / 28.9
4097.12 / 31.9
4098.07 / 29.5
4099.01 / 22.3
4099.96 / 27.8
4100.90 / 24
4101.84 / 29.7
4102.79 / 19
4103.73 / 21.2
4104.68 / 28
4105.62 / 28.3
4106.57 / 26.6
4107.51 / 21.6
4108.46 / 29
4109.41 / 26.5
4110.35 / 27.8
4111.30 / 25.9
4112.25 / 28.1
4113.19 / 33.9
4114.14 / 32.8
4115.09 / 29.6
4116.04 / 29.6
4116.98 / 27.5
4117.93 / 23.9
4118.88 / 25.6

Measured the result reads 1.9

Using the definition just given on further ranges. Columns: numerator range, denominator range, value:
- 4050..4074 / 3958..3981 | 1.89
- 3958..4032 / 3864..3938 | 1.58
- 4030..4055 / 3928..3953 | 2.25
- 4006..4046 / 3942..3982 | 1.72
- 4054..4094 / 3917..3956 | 2.11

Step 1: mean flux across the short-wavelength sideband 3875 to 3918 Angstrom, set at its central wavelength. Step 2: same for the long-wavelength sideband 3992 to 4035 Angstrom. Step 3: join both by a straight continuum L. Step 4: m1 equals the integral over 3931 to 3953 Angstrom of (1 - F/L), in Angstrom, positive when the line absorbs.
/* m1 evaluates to 8.2 Angstrom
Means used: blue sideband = 17.2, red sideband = 27.1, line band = 13.3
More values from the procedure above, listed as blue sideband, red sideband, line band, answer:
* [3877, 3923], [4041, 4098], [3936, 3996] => 9.2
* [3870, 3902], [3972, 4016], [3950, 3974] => 7.4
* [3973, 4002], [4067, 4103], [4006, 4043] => -1.6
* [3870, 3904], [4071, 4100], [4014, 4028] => -1.4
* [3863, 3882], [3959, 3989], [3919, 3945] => 6.7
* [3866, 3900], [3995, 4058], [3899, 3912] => -0.7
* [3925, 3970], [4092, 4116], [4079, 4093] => -2.1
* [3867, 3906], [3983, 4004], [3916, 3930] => 3.8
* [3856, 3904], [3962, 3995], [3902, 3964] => 6.8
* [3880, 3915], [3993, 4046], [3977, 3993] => -0.1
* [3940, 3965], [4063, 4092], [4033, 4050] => -1.5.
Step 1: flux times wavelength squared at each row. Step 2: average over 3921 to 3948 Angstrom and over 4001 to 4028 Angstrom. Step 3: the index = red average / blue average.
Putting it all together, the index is 2.32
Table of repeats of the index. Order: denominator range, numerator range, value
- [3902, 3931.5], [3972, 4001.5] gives 1.52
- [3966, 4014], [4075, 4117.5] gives 1.30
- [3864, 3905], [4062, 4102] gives 1.99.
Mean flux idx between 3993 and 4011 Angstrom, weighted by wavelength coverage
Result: 26.8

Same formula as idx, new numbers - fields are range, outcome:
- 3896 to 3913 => 18.4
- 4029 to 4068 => 26.8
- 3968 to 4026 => 24.4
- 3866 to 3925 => 16.7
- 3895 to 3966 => 15.7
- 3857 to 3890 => 14.6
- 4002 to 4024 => 27.2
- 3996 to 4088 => 27.5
